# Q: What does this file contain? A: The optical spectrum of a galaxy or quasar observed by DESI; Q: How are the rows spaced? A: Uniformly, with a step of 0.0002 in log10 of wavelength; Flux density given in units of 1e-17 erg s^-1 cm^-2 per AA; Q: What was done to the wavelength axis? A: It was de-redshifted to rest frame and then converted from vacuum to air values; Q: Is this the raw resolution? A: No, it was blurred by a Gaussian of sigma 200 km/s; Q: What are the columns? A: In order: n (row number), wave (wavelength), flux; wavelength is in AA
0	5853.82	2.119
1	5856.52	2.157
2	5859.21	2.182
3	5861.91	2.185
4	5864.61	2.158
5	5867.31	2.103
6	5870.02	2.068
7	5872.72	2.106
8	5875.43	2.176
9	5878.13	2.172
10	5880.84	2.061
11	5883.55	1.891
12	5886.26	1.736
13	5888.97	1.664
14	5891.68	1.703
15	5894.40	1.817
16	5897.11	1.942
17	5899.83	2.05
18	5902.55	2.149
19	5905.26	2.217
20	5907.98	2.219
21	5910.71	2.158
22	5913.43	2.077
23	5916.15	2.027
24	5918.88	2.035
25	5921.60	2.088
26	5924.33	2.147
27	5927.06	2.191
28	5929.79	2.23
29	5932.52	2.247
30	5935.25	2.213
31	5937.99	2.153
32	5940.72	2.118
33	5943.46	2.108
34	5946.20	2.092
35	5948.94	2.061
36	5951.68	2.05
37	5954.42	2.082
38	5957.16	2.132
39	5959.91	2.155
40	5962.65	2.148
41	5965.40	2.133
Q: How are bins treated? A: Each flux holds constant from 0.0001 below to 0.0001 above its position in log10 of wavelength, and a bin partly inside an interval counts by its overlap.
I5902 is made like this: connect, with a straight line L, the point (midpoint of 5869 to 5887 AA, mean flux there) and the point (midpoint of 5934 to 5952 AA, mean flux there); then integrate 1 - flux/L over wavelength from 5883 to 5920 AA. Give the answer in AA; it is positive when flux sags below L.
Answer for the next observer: 1.6 AA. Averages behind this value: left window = 2.04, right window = 2.12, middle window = 1.98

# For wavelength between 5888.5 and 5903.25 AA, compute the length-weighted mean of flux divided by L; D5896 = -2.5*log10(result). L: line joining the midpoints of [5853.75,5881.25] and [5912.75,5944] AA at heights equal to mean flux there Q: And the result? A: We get 0.13 mag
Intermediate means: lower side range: 2.14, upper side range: 2.14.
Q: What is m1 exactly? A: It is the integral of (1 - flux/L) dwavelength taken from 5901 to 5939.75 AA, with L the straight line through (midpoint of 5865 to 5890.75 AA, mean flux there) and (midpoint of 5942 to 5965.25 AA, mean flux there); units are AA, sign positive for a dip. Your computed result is -1.8 AA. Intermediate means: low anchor 2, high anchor 2.1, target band 2.15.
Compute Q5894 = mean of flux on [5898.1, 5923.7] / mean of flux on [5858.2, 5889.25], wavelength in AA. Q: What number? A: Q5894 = 1.03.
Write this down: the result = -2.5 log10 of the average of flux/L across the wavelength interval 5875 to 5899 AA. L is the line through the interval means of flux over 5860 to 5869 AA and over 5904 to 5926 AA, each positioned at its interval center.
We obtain 0.13 mag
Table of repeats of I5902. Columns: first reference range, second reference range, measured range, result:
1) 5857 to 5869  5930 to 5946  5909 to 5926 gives 0.6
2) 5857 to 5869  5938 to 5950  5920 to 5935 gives -0.5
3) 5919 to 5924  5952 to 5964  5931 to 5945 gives -0.4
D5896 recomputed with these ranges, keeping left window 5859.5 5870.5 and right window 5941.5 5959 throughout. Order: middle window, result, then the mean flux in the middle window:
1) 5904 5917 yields -0.02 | 2.14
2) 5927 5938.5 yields -0.06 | 2.21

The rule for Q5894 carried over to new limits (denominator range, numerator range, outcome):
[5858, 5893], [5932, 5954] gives 1.05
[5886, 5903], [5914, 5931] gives 1.14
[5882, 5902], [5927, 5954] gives 1.16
